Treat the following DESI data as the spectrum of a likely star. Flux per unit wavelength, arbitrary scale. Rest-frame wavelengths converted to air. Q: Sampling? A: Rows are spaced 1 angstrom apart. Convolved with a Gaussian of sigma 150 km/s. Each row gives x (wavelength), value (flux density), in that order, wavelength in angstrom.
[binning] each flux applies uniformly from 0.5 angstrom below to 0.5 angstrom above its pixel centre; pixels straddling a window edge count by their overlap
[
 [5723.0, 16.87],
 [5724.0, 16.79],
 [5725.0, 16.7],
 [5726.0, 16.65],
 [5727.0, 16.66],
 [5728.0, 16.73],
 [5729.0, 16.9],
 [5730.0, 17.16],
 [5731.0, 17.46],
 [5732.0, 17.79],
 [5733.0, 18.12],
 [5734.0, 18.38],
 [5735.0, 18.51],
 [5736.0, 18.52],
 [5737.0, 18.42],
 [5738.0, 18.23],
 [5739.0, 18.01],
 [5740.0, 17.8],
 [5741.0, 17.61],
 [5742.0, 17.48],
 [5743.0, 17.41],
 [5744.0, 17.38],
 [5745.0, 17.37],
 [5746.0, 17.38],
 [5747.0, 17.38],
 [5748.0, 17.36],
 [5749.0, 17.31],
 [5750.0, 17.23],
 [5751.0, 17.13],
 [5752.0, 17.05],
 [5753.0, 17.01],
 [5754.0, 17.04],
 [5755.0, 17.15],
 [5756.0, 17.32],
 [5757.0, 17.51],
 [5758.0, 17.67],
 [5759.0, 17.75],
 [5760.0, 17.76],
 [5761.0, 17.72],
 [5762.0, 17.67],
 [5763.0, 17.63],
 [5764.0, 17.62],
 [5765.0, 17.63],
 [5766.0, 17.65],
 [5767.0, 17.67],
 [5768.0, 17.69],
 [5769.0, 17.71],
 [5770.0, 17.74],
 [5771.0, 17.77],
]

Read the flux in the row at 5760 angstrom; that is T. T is 17.76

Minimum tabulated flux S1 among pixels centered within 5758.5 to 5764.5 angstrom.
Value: 17.62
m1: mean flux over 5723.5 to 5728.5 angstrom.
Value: 16.7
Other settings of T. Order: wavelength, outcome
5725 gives 16.7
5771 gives 17.77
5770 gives 17.74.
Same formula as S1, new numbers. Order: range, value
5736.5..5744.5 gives 17.38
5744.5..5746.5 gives 17.37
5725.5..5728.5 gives 16.65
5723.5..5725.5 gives 16.7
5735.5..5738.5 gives 18.23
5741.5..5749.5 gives 17.31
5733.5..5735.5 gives 18.38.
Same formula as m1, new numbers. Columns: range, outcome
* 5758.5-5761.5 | 17.7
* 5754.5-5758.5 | 17.4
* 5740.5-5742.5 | 17.5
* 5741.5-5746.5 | 17.4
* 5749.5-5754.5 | 17.1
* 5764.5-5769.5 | 17.7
